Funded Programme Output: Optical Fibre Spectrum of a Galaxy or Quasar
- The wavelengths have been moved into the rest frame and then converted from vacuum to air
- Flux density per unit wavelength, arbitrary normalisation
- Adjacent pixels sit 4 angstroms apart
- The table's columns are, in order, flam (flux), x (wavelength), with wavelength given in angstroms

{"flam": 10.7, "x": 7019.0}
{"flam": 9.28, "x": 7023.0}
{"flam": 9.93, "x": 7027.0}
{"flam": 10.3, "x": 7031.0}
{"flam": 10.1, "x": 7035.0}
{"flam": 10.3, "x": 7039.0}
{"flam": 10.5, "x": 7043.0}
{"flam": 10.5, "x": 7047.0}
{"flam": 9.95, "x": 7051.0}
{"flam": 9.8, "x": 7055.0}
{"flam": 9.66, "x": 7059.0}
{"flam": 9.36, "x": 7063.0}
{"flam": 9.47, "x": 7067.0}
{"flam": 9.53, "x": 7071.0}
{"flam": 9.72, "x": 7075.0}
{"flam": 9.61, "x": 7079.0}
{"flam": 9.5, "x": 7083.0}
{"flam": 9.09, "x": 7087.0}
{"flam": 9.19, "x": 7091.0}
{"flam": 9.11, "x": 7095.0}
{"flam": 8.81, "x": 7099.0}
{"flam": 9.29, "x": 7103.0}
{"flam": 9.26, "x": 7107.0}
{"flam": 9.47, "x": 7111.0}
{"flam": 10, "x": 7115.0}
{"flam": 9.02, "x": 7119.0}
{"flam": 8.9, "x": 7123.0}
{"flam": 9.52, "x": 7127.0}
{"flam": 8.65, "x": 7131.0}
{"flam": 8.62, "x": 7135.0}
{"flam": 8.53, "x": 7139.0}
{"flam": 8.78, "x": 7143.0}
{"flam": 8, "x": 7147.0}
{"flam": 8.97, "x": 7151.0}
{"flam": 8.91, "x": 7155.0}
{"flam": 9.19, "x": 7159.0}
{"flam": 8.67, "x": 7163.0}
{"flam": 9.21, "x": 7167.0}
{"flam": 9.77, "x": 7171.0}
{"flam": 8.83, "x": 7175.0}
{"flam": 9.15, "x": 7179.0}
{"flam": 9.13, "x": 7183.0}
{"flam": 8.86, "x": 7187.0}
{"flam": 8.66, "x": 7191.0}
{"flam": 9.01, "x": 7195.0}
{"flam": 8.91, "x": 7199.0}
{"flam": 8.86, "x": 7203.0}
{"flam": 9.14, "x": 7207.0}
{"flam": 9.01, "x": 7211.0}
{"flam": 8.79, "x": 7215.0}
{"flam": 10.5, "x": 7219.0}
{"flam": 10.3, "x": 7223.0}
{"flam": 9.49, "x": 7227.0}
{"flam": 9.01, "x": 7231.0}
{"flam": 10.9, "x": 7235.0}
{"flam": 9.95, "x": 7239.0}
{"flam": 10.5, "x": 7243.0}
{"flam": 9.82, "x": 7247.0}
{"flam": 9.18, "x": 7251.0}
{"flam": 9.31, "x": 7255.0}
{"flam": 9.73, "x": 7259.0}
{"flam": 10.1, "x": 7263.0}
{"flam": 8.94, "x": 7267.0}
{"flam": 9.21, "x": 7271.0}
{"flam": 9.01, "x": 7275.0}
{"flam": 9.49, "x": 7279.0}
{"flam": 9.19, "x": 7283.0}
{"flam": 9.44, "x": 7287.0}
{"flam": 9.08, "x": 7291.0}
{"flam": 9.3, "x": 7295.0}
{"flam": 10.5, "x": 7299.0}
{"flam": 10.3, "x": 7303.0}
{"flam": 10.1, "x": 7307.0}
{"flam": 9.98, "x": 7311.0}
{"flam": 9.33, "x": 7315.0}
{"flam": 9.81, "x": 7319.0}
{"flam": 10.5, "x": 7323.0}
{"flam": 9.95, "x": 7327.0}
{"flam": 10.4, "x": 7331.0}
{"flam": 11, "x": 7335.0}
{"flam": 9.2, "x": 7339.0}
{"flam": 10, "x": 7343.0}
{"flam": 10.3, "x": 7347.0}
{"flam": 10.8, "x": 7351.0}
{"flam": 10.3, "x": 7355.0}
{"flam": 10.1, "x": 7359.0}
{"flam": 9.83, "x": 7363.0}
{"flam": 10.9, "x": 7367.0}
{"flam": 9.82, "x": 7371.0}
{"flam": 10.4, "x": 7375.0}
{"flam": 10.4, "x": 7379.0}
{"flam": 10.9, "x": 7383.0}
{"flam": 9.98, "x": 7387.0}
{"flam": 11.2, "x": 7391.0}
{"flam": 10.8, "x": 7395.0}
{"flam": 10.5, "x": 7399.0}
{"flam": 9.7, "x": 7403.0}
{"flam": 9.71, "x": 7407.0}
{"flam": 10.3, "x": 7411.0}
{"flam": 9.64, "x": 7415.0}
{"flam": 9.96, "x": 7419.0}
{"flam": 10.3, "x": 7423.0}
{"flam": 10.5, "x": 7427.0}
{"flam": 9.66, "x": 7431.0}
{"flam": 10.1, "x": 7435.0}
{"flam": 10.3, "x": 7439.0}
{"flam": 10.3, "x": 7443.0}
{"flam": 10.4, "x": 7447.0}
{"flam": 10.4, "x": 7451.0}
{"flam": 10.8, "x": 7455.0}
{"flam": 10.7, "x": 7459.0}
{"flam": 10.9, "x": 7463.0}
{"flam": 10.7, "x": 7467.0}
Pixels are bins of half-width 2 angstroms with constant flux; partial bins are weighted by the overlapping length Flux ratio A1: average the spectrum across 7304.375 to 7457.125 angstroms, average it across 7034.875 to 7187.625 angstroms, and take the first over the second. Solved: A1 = 1.1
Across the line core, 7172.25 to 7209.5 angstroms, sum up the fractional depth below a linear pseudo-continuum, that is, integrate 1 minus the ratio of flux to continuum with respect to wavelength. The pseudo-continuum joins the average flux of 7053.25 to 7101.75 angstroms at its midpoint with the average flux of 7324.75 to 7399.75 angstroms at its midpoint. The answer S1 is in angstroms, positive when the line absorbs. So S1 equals 3.10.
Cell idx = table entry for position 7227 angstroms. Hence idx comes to 9.49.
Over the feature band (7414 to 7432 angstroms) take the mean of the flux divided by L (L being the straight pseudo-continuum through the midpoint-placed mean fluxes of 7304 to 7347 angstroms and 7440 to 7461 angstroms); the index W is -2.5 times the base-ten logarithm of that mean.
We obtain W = 0.04 mag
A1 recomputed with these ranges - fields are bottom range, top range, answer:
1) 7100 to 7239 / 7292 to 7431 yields 1.11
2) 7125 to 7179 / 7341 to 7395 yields 1.17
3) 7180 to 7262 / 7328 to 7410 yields 1.09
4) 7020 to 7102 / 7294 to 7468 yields 1.06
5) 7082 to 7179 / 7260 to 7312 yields 1.06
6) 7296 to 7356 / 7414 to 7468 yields 1.02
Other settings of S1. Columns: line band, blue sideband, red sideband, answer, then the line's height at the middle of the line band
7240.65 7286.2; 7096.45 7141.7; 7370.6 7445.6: 0.78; 9.67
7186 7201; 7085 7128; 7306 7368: 1.13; 9.58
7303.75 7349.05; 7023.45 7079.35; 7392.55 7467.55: 0.57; 10.2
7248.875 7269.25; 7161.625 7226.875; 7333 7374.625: 0.34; 9.61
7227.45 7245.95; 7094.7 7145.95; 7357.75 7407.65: -0.77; 9.63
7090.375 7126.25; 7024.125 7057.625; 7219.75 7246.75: 3.06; 10.1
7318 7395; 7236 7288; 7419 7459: -2.82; 9.96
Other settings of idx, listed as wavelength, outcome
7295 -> 9.3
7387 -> 9.98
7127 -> 9.52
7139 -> 8.53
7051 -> 9.95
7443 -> 10.3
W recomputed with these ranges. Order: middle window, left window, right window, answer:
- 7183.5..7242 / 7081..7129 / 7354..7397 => 0.04 mag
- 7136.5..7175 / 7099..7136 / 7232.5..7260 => 0.06 mag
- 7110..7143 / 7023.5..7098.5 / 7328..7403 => 0.09 mag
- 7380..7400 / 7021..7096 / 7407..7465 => -0.05 mag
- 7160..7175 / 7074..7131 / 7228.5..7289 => 0.03 mag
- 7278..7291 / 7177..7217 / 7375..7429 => 0.02 mag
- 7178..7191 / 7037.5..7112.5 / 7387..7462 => 0.10 mag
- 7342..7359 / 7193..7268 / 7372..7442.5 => -0.03 mag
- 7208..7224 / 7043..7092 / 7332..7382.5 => 0.04 mag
